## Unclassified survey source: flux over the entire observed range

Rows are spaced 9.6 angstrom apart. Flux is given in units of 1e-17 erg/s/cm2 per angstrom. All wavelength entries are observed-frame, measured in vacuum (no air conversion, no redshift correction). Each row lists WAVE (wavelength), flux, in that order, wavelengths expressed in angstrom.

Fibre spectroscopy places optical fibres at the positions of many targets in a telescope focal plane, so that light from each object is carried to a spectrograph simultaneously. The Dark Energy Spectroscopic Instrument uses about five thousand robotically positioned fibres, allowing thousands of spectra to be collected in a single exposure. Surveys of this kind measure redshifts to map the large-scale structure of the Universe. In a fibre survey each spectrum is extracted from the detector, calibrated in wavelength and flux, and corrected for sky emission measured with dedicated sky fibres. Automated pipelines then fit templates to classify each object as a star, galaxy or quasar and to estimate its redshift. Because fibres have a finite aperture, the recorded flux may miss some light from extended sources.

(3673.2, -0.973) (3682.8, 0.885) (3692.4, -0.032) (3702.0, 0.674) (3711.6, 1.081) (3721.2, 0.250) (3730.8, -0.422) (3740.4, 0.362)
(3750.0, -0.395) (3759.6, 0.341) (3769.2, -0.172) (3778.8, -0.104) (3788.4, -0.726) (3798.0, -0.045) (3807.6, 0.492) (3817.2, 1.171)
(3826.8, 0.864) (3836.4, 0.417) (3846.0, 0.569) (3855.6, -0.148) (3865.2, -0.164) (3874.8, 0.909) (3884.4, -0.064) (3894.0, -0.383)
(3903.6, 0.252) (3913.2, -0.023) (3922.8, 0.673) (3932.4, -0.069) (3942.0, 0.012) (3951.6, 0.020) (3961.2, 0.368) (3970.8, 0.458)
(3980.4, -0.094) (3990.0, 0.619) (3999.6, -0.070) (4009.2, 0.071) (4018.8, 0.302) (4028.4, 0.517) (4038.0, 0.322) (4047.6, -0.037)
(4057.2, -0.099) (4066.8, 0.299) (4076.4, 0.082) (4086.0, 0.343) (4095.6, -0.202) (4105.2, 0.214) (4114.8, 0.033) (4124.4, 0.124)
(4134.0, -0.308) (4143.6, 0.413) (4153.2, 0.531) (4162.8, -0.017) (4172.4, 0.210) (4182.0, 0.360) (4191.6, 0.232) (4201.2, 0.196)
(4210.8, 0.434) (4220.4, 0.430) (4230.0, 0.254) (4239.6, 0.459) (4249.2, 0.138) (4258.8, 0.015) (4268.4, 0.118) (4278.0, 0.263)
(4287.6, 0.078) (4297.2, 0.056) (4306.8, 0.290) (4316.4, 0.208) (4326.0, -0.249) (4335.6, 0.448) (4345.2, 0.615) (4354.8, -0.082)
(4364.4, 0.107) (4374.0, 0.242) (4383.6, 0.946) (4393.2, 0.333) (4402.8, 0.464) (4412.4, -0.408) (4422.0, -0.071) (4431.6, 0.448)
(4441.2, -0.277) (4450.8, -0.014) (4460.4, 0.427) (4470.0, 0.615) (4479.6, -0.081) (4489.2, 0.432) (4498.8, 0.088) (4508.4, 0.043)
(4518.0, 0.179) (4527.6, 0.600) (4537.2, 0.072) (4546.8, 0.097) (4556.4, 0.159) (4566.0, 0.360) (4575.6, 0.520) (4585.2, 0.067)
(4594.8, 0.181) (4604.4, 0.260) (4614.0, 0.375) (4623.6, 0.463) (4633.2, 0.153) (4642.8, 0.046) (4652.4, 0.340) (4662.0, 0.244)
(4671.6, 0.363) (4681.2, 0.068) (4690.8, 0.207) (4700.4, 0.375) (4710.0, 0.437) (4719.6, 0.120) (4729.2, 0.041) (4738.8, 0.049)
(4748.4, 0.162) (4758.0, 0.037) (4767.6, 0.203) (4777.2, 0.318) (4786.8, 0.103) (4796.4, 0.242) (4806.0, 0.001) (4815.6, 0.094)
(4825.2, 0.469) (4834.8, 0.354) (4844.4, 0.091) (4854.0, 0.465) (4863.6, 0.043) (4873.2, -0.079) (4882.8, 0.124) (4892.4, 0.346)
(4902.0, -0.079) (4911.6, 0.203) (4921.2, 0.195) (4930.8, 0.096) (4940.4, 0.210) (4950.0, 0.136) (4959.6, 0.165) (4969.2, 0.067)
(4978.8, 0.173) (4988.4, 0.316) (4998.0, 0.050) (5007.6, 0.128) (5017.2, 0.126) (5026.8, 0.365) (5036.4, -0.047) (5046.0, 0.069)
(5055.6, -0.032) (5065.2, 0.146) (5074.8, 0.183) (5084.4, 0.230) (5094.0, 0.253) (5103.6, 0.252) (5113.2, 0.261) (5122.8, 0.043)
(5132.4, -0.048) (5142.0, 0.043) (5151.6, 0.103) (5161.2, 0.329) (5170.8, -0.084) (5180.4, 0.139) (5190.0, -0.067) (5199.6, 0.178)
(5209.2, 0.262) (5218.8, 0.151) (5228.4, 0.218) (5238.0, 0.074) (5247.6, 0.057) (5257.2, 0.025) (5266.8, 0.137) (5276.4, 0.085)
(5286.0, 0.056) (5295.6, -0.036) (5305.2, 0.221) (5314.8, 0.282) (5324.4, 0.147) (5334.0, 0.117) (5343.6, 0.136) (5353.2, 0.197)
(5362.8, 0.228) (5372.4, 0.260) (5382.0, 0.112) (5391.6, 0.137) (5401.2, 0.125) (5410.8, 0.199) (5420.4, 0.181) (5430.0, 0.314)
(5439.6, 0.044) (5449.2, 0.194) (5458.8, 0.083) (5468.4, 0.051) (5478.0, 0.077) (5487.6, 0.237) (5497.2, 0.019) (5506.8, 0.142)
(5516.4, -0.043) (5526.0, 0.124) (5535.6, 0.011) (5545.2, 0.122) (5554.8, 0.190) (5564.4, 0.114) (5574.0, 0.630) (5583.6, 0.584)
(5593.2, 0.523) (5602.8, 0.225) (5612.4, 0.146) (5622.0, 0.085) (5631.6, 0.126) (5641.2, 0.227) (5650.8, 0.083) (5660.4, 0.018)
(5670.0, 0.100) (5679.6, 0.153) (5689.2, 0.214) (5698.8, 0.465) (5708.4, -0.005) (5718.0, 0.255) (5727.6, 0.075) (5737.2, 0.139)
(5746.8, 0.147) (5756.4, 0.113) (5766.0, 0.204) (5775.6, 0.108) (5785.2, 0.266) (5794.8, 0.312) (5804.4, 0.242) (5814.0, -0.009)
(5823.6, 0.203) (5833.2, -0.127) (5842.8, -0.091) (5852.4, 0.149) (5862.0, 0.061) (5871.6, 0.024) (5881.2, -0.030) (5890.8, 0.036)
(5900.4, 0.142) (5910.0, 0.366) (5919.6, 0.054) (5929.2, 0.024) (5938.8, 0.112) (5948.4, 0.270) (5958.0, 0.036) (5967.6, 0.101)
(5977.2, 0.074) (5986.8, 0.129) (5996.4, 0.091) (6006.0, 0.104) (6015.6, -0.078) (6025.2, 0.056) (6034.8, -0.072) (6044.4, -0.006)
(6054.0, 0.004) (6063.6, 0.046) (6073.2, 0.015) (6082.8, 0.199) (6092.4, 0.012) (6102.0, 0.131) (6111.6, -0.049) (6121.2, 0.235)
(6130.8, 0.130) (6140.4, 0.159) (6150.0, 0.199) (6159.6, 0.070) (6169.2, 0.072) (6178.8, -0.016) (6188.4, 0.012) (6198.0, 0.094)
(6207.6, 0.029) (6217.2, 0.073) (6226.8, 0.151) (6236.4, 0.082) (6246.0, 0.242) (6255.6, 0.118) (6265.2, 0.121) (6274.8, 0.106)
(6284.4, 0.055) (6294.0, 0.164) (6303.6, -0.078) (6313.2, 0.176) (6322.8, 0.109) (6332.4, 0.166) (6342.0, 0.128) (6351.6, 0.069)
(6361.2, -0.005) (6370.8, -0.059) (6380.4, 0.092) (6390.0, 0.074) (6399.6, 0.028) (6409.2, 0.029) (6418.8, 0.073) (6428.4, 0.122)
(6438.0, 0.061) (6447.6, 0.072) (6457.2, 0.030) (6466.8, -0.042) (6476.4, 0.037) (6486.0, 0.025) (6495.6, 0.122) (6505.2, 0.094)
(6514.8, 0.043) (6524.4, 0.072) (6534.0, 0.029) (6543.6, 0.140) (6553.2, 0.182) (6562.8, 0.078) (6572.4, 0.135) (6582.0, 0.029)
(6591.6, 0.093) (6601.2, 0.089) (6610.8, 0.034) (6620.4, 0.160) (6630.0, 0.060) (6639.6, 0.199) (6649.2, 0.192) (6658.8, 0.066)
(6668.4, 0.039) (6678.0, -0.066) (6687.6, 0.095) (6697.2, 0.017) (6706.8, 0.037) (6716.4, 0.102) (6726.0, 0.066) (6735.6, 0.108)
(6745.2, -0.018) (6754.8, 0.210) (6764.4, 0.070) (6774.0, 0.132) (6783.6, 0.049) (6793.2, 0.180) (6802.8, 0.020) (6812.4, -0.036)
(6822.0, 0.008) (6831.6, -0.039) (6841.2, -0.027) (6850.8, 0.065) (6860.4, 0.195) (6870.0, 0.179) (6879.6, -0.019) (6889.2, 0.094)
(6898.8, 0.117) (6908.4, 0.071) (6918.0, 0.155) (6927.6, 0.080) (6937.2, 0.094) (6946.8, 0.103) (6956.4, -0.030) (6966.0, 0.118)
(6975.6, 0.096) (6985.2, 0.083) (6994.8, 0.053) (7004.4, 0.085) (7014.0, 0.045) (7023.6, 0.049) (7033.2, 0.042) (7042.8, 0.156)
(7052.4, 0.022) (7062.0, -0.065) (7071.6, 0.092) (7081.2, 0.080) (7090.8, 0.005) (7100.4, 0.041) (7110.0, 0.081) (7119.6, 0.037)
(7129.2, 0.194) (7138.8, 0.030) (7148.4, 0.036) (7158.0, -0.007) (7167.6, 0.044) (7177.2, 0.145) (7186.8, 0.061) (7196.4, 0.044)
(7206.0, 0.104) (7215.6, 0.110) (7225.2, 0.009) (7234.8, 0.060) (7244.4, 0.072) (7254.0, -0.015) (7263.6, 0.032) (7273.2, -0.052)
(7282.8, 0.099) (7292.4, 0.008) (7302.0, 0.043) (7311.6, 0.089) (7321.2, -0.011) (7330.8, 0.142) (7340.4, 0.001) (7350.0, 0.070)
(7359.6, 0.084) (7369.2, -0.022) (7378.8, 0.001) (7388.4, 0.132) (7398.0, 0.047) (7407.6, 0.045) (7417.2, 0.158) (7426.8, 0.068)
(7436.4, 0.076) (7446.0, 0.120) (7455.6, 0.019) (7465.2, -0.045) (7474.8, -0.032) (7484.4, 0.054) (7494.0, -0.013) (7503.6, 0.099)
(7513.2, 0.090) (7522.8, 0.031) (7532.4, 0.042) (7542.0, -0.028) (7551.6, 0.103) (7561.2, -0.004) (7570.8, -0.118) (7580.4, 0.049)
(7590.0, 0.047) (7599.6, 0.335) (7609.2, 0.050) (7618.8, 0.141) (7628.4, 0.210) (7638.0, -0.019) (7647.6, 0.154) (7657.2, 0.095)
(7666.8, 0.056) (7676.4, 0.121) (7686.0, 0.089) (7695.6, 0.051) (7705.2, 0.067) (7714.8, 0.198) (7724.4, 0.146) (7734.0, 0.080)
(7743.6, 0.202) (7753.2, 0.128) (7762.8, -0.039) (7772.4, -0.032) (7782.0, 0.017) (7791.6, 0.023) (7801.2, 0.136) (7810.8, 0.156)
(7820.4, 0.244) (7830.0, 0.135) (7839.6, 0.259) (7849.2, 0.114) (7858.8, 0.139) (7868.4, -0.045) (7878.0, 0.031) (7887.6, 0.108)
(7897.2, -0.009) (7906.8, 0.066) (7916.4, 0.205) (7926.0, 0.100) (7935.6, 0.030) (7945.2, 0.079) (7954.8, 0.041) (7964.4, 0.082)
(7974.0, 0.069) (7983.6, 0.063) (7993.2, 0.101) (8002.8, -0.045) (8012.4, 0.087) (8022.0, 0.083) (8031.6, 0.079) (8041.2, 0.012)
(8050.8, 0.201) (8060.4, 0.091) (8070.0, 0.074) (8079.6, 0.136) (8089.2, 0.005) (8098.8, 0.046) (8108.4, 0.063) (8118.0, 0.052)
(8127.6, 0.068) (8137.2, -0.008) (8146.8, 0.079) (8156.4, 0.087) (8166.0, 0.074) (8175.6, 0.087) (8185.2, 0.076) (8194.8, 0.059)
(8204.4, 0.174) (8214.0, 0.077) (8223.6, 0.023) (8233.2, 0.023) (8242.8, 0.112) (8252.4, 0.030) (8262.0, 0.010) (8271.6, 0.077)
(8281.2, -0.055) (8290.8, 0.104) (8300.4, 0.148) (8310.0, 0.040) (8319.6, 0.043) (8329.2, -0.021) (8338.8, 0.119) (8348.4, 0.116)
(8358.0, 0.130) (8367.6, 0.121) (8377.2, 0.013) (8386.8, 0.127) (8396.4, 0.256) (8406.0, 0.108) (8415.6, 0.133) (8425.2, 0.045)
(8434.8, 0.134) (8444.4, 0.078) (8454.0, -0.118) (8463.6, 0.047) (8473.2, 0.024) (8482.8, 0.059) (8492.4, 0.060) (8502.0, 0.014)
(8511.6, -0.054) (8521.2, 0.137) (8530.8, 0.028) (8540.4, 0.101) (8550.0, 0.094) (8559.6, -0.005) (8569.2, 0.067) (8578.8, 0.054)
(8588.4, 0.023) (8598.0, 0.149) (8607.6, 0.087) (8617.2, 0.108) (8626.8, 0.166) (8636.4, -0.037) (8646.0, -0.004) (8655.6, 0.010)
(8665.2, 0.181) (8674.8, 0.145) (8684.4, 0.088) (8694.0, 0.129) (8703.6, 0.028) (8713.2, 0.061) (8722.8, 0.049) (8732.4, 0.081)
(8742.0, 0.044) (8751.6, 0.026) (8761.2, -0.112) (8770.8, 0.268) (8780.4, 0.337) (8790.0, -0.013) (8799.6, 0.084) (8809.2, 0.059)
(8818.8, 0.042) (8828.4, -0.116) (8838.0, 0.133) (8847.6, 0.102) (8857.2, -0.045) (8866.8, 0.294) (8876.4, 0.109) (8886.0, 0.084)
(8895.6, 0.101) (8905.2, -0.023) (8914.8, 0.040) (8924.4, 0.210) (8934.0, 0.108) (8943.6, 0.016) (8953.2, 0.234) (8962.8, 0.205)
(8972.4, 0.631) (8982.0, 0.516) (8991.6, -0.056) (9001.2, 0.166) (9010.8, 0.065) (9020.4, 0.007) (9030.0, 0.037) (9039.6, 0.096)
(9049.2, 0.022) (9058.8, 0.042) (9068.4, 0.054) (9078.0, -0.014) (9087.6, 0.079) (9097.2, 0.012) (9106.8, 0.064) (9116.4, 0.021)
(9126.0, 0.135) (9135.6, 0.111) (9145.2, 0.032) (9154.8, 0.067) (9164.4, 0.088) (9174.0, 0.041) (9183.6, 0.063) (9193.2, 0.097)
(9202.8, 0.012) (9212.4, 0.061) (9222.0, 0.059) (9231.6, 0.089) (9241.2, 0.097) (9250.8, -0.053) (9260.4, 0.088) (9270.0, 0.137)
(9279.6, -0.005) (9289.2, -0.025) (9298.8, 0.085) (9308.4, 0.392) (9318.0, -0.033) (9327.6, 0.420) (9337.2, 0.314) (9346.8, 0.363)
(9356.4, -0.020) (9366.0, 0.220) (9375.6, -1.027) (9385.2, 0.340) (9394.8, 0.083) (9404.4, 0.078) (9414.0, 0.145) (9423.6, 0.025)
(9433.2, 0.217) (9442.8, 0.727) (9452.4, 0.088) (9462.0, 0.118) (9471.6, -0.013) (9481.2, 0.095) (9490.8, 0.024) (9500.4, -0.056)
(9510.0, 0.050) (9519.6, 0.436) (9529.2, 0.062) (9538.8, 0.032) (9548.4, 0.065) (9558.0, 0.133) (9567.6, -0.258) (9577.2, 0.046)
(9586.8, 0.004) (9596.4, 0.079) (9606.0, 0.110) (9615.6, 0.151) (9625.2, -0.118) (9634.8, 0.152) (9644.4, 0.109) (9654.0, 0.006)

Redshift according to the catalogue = 1.41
